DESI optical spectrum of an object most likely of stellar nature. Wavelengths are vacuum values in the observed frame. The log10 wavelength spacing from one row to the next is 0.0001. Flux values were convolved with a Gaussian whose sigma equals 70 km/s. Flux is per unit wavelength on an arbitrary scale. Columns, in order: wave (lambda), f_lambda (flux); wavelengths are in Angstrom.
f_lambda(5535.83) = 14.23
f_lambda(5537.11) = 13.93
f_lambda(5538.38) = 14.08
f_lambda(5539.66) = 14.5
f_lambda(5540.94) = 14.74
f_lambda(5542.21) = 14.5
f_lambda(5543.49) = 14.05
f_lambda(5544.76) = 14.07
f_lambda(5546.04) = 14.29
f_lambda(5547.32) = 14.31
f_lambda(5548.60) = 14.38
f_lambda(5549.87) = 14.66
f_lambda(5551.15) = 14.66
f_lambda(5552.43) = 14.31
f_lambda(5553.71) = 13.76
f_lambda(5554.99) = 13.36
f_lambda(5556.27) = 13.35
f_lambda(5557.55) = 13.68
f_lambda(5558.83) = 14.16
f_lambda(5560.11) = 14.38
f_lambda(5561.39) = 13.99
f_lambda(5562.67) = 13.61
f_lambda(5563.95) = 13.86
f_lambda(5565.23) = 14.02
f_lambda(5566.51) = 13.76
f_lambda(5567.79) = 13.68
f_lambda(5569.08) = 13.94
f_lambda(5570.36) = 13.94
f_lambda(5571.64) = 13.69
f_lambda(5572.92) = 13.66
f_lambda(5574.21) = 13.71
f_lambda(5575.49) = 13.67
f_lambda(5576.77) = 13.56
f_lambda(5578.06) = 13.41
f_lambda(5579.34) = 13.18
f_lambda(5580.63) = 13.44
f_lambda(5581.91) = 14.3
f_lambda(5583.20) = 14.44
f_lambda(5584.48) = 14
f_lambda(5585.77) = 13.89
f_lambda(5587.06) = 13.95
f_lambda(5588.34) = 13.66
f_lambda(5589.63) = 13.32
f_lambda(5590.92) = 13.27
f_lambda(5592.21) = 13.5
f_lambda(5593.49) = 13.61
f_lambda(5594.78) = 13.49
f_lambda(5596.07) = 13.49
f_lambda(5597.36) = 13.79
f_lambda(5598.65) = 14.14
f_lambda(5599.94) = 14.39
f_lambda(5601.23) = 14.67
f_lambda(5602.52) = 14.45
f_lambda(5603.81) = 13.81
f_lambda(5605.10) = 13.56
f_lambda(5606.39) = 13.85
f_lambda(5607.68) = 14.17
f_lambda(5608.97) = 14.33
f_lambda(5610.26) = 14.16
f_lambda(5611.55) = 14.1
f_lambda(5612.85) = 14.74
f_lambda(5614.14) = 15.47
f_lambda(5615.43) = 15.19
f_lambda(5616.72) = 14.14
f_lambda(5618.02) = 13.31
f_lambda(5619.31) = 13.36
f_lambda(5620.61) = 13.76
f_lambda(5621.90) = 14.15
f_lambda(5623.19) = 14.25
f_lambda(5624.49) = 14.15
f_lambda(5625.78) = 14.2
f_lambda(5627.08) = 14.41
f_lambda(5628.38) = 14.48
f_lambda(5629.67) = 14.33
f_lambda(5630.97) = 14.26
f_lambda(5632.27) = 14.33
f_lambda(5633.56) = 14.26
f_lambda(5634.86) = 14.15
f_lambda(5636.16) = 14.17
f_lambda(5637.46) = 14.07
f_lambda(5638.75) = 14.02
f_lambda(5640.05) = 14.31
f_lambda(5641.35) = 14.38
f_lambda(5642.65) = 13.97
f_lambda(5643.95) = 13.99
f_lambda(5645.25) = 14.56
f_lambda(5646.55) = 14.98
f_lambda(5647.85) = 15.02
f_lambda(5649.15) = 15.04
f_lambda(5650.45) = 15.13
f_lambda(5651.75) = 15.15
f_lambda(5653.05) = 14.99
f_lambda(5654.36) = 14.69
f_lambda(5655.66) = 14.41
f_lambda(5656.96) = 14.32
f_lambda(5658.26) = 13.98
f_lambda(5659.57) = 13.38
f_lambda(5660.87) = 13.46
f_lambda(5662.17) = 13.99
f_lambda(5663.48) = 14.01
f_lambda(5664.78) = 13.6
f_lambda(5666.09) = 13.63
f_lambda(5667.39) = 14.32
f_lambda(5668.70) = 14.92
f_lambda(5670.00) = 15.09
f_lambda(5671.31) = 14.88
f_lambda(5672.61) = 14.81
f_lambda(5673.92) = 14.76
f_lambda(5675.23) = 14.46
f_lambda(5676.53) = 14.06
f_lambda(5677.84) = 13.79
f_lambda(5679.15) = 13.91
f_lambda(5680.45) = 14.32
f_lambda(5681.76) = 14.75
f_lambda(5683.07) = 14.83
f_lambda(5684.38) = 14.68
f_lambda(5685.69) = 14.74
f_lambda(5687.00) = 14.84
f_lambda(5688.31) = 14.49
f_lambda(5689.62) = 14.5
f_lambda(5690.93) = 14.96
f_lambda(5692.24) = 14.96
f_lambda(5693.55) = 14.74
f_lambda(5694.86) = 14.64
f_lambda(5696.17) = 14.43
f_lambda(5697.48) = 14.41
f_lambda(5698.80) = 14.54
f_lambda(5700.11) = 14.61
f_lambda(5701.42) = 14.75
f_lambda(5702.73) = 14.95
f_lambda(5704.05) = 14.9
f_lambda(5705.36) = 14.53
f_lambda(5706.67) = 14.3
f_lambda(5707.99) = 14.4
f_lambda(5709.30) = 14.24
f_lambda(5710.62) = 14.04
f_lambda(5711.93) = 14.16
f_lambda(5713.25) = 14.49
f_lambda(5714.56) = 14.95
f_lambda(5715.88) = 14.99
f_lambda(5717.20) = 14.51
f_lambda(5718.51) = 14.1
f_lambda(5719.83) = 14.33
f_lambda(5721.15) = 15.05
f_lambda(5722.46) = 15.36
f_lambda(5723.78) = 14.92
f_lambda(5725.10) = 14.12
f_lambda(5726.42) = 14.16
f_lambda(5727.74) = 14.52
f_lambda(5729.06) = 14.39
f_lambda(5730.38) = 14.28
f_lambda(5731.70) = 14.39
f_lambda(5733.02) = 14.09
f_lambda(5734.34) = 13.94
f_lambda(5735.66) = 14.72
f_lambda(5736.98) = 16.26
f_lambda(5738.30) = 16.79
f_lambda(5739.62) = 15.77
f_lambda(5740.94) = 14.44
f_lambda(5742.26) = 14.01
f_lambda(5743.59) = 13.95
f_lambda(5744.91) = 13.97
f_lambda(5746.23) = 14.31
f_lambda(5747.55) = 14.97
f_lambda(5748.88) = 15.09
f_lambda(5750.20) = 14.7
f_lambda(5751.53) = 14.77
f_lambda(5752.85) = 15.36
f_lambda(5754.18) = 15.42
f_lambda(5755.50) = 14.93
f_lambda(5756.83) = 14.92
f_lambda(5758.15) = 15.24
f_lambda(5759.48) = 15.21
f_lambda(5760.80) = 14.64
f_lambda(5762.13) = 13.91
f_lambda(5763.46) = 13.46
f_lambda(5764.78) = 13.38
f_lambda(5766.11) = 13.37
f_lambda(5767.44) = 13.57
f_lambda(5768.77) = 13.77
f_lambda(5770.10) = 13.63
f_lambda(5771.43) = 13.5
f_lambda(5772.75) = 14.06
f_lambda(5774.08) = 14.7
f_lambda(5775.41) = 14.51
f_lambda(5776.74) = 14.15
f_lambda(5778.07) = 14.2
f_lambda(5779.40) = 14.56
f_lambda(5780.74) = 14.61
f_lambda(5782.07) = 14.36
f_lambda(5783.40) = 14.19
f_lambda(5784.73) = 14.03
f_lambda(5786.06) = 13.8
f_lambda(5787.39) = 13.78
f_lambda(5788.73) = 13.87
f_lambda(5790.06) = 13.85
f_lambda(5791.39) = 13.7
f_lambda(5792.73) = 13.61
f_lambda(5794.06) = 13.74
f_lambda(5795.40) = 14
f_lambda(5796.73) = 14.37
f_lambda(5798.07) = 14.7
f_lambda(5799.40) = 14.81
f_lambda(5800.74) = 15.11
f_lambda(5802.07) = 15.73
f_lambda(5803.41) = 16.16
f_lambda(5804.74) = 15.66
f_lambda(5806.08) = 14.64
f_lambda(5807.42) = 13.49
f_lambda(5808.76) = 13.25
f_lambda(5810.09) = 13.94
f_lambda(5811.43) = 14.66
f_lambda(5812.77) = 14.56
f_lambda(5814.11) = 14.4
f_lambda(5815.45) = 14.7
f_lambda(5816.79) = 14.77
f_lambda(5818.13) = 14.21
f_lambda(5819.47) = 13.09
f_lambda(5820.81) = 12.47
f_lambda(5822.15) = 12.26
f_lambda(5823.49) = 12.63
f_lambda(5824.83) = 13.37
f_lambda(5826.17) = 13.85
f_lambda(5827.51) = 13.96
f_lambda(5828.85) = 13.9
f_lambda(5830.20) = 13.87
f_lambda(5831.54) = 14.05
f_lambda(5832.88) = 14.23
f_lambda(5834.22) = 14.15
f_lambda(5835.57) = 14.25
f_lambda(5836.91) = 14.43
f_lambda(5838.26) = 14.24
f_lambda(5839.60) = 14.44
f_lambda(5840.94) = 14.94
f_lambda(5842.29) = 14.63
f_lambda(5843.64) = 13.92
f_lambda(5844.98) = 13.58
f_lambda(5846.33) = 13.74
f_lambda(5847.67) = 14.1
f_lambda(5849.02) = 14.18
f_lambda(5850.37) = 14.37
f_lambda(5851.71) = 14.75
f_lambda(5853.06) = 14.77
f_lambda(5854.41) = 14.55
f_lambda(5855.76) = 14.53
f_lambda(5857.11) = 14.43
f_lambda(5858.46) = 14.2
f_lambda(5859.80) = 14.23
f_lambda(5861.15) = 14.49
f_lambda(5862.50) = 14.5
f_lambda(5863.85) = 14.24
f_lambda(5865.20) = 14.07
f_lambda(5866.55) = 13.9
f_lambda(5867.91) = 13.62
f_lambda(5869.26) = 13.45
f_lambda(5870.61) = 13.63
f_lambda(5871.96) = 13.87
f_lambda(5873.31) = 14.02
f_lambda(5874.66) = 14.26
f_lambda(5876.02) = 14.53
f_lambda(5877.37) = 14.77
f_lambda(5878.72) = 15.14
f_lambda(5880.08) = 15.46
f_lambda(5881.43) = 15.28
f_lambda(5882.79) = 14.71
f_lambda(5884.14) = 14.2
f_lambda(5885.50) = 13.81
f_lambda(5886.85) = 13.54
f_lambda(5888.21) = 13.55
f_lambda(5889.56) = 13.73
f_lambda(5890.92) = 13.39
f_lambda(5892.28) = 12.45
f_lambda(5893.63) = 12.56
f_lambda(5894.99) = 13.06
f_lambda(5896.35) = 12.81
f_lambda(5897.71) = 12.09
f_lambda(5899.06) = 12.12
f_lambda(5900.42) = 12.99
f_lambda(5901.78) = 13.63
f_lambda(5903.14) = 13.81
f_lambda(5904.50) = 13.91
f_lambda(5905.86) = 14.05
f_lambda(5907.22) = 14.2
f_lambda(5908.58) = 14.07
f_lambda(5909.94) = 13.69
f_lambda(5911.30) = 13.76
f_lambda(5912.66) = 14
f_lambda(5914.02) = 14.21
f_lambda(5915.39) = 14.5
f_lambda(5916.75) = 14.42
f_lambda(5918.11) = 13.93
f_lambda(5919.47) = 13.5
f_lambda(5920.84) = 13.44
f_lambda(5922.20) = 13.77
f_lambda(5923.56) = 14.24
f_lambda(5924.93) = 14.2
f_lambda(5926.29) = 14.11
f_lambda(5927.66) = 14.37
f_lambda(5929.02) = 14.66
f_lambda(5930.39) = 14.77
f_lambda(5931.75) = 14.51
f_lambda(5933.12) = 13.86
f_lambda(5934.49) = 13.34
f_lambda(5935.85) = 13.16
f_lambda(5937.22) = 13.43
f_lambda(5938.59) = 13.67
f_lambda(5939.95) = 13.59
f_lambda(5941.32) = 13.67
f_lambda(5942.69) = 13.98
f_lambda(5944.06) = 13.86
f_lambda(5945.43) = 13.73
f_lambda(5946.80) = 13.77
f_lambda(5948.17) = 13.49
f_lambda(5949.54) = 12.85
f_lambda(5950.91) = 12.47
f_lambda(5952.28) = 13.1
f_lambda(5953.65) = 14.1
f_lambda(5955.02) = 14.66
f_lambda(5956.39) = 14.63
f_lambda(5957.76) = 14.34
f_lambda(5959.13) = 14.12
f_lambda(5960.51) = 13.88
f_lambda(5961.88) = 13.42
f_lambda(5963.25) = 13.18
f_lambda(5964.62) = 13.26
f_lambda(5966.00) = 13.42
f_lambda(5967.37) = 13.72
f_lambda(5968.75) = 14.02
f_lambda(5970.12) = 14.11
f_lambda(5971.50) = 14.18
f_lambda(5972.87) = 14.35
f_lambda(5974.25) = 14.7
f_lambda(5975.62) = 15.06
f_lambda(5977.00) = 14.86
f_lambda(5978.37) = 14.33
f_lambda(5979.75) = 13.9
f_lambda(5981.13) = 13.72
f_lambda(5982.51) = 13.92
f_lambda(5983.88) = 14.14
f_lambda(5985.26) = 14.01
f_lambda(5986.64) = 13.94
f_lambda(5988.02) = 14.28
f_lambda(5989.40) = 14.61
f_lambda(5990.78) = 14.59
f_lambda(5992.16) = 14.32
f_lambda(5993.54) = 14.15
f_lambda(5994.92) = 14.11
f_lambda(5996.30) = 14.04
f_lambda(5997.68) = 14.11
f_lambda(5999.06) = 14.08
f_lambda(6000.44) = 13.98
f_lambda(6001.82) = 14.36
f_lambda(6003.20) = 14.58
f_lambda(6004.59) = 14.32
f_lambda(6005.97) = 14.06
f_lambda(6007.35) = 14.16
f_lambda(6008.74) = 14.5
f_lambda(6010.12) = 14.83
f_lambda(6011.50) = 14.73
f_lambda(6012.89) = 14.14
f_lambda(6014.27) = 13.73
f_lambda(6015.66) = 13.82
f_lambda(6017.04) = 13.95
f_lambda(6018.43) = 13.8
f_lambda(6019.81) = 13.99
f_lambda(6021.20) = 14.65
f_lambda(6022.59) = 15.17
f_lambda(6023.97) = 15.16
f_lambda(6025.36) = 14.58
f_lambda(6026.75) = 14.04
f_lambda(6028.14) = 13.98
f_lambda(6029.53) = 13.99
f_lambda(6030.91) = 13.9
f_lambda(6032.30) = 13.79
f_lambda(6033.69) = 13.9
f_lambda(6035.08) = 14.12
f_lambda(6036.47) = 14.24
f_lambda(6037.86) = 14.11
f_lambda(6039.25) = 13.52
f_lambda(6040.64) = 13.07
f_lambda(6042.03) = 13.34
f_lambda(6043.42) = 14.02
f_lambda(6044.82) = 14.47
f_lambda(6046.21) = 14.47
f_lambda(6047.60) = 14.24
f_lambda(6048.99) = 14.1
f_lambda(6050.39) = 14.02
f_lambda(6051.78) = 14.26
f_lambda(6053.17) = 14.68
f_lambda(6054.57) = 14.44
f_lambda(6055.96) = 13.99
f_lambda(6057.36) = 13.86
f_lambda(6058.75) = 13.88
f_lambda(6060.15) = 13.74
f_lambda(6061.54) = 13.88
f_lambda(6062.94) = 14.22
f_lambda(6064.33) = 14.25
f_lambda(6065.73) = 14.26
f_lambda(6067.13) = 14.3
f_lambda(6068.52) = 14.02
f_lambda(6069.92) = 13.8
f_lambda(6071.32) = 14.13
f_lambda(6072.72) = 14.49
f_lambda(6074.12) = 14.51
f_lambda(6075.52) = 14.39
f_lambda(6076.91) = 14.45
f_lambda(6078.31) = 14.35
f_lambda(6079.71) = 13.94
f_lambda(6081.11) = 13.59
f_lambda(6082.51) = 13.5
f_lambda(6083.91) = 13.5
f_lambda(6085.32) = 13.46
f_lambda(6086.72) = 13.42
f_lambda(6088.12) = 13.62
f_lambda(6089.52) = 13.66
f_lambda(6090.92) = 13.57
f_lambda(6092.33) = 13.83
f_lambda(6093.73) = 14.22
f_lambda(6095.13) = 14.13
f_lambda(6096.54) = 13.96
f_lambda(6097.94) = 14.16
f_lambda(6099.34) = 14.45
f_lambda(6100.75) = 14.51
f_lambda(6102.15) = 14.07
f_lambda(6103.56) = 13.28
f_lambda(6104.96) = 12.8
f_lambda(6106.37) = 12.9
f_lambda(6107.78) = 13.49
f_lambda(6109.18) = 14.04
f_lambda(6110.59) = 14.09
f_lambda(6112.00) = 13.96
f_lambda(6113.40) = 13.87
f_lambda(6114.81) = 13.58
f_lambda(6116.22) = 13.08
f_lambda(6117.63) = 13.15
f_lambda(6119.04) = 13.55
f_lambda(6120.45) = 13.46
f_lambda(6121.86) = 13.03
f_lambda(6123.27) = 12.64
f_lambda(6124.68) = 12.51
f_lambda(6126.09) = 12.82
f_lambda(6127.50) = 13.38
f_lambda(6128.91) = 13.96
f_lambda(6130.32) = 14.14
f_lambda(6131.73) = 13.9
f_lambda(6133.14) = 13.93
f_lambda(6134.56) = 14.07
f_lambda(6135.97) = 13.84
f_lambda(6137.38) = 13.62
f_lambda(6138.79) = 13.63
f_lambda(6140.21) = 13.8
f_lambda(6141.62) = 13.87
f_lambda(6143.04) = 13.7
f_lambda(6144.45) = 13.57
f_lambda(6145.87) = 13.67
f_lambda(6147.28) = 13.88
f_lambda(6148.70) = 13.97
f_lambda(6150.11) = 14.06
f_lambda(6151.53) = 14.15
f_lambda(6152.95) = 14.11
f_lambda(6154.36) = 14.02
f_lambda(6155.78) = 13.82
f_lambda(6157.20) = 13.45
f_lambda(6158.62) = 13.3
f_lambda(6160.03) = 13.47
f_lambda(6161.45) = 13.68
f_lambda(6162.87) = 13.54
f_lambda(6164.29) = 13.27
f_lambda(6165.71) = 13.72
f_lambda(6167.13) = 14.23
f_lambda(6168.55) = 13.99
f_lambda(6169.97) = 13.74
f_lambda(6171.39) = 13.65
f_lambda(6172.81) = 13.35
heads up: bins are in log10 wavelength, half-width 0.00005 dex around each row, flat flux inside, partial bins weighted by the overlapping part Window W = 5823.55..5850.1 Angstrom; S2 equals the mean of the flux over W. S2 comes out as 14.1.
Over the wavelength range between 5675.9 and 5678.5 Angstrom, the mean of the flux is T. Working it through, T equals 13.9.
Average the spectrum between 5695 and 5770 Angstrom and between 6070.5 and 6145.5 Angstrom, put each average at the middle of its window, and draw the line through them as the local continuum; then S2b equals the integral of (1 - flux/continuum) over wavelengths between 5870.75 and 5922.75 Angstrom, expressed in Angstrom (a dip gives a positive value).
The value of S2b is 1.4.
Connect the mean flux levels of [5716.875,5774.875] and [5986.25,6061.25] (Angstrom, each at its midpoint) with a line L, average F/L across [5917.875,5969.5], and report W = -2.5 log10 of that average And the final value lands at 0.037 mag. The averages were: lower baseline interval 14.5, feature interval 13.8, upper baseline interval 14.2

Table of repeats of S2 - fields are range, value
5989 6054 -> 14.2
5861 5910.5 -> 13.8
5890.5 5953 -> 13.6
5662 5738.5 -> 14.6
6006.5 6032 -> 14.3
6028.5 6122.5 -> 13.9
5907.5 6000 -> 14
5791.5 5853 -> 14.2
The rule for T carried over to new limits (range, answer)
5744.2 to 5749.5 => 14.6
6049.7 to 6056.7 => 14.3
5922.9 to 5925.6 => 14.2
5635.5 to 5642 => 14.2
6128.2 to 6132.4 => 14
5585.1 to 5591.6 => 13.6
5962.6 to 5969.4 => 13.5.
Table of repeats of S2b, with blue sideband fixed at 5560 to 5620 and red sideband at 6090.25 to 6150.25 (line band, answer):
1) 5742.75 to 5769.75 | -1.2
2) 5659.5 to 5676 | -0.5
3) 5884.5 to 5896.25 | 0.4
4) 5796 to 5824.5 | -0.9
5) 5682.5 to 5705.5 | -1.4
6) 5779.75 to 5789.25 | -0.2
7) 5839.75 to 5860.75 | -0.8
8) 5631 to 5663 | -1.1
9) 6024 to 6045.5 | -0.4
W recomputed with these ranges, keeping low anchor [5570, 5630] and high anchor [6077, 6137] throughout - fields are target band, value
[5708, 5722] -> -0.05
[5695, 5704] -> -0.05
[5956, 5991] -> -0.03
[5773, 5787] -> -0.03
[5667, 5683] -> -0.05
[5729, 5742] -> -0.08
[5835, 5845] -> -0.04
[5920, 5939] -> -0.02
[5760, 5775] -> 0.00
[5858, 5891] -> -0.03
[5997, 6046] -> -0.03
